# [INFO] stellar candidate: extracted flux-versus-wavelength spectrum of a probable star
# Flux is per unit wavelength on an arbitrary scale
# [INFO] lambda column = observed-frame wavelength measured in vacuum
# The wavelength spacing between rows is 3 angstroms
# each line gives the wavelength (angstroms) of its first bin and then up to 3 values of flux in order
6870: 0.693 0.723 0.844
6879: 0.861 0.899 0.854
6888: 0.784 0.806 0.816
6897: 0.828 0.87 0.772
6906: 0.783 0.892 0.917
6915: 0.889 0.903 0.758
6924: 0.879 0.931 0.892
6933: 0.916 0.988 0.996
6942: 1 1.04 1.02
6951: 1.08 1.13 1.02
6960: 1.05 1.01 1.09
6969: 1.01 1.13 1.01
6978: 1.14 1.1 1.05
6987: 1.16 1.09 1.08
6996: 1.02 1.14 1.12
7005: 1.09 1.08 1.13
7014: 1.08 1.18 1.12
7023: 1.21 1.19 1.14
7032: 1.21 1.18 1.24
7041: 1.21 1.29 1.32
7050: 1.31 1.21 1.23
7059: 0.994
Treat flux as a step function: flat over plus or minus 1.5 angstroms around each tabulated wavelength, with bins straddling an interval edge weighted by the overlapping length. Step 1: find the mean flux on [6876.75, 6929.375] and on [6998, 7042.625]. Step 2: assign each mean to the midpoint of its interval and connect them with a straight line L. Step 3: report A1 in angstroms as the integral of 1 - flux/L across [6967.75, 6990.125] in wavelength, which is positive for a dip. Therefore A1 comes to -0.8 angstroms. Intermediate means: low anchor 0.85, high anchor 1.16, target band 1.09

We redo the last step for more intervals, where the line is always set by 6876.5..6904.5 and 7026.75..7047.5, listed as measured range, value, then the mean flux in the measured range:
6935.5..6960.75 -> -1.33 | 1.04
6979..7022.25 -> 0.73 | 1.11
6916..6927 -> 0.66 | 0.86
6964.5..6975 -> -0.24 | 1.07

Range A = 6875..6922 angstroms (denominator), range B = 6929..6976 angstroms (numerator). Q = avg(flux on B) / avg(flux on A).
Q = 1.22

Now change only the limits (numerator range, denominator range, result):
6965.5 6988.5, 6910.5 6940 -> 1.20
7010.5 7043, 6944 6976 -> 1.11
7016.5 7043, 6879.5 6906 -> 1.44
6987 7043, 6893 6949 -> 1.27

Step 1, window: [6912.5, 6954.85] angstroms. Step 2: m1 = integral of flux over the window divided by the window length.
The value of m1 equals 0.955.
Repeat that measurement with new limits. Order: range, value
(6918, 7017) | 1.04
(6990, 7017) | 1.1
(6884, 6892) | 0.813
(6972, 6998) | 1.09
